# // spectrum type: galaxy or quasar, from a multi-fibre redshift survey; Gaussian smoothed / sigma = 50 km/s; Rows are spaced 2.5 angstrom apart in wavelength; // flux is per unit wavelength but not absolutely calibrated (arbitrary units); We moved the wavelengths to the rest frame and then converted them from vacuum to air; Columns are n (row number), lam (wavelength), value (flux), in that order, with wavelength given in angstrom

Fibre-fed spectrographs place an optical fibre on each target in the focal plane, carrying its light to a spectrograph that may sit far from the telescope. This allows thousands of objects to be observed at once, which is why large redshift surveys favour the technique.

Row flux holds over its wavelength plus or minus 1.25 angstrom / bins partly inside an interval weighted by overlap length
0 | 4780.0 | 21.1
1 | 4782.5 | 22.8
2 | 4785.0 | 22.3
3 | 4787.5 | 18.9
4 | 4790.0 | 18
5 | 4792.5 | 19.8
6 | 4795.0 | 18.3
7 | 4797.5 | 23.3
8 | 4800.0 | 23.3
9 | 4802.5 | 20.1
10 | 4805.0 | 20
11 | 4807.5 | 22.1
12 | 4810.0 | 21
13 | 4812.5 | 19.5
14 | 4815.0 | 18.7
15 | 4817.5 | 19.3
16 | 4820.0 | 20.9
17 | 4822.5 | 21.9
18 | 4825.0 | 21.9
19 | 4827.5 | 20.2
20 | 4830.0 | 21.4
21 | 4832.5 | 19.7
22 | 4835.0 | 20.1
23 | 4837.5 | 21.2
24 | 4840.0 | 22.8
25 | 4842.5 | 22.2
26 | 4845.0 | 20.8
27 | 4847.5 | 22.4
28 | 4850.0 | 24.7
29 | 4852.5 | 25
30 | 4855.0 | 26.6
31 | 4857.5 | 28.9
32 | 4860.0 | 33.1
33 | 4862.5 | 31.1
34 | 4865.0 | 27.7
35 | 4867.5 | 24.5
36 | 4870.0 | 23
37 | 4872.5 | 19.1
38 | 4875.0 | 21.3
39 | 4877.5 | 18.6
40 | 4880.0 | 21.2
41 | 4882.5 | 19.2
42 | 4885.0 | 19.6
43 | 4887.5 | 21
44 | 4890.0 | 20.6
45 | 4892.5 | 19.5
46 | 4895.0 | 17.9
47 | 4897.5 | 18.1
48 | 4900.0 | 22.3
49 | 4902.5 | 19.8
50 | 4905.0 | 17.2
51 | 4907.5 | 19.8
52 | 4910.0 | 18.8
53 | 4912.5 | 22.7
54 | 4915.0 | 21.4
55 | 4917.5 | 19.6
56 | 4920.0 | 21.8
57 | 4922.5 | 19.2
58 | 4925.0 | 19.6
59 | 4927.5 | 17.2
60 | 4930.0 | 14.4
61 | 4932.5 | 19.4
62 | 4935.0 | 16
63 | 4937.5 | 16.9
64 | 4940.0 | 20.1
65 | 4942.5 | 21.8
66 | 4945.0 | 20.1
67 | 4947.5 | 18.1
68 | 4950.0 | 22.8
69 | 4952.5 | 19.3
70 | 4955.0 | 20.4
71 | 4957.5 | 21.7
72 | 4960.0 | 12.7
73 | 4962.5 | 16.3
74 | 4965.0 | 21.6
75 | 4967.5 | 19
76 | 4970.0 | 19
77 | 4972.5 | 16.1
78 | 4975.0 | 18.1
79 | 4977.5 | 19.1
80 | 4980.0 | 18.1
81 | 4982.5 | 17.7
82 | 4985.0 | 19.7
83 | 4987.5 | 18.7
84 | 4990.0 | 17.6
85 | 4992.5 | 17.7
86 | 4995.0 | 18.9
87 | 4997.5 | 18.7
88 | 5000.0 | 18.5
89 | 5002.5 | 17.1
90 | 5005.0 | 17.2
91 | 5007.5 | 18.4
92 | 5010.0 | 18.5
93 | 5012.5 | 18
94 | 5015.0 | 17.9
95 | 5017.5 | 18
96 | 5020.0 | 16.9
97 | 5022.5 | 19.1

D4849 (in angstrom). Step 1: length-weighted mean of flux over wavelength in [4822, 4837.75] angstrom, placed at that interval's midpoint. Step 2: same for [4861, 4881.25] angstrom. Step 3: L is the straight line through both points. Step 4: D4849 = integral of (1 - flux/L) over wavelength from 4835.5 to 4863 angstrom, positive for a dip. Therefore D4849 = -3.6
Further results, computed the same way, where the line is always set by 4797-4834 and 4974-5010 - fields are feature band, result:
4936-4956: -1.0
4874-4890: -0.2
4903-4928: -0.6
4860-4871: -4.0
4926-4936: 1.2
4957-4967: 0.4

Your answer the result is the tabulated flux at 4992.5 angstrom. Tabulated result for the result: 17.7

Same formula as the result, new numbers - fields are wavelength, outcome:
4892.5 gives 19.5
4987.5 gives 18.7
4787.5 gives 18.9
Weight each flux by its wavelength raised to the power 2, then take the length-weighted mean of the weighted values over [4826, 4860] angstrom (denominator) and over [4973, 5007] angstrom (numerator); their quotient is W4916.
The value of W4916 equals 0.8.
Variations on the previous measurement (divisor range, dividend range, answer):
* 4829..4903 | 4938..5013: 0.87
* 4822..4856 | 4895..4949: 0.90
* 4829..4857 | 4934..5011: 0.87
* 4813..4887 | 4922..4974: 0.86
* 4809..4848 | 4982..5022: 0.93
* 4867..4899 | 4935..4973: 0.97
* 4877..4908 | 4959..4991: 0.95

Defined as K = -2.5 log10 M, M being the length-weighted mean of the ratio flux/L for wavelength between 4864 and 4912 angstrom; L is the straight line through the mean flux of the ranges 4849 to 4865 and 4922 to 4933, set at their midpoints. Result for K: 0.15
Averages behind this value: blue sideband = 28.2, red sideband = 17.8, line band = 20.5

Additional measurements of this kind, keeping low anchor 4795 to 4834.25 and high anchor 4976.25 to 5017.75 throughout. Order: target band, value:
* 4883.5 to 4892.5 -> -0.03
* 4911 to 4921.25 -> -0.10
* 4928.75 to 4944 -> 0.05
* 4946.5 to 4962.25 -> -0.01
